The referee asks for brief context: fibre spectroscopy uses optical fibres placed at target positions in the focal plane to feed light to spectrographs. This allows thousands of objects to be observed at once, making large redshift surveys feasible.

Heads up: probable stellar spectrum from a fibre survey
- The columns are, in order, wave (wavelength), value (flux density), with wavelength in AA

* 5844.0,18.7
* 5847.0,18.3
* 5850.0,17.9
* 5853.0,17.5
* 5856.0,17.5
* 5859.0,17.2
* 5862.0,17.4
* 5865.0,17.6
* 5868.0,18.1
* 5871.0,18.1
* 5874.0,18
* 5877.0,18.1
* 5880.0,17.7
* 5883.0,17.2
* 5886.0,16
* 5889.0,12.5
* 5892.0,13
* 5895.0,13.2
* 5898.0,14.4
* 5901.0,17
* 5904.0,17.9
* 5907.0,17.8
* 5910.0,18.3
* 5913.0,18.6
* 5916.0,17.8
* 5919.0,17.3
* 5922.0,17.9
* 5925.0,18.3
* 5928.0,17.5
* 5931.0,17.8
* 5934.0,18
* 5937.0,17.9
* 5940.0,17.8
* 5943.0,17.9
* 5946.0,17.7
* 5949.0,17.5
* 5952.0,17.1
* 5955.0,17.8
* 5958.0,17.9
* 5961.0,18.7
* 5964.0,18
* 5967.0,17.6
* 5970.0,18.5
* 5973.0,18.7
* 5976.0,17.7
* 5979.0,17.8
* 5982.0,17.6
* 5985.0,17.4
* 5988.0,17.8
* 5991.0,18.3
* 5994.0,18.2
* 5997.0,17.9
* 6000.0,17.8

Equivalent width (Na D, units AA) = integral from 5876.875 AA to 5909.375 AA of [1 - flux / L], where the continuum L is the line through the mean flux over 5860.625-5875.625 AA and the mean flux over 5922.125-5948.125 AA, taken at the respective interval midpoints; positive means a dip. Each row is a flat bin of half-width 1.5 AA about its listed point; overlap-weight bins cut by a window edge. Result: 3.62 AA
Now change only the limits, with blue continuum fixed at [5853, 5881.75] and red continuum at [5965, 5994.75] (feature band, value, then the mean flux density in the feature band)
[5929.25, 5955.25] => 0.24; 17.7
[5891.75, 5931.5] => 1.79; 17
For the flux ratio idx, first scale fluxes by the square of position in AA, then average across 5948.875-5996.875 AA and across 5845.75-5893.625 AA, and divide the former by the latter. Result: 1.09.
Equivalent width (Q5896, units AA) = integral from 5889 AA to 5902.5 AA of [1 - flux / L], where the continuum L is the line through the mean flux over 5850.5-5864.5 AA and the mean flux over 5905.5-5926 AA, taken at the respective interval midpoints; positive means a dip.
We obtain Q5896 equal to 2.7 AA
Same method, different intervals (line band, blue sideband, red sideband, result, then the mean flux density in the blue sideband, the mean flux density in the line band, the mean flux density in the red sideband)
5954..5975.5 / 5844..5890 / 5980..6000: -0.5 AA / 17.4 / 18.2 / 17.9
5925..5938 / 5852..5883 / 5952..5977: 0.1 AA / 17.7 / 17.9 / 18.1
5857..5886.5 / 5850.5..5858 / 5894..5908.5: -1.0 AA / 17.5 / 17.6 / 16.2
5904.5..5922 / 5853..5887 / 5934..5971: -0.2 AA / 17.6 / 18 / 17.9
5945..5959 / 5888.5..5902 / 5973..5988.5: -0.9 AA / 14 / 17.6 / 17.8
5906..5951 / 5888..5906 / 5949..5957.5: -4.3 AA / 14.8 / 17.9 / 17.5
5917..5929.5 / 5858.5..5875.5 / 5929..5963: 0.0 AA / 17.8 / 17.8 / 17.8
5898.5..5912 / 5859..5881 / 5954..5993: 0.3 AA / 17.8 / 17.5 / 18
